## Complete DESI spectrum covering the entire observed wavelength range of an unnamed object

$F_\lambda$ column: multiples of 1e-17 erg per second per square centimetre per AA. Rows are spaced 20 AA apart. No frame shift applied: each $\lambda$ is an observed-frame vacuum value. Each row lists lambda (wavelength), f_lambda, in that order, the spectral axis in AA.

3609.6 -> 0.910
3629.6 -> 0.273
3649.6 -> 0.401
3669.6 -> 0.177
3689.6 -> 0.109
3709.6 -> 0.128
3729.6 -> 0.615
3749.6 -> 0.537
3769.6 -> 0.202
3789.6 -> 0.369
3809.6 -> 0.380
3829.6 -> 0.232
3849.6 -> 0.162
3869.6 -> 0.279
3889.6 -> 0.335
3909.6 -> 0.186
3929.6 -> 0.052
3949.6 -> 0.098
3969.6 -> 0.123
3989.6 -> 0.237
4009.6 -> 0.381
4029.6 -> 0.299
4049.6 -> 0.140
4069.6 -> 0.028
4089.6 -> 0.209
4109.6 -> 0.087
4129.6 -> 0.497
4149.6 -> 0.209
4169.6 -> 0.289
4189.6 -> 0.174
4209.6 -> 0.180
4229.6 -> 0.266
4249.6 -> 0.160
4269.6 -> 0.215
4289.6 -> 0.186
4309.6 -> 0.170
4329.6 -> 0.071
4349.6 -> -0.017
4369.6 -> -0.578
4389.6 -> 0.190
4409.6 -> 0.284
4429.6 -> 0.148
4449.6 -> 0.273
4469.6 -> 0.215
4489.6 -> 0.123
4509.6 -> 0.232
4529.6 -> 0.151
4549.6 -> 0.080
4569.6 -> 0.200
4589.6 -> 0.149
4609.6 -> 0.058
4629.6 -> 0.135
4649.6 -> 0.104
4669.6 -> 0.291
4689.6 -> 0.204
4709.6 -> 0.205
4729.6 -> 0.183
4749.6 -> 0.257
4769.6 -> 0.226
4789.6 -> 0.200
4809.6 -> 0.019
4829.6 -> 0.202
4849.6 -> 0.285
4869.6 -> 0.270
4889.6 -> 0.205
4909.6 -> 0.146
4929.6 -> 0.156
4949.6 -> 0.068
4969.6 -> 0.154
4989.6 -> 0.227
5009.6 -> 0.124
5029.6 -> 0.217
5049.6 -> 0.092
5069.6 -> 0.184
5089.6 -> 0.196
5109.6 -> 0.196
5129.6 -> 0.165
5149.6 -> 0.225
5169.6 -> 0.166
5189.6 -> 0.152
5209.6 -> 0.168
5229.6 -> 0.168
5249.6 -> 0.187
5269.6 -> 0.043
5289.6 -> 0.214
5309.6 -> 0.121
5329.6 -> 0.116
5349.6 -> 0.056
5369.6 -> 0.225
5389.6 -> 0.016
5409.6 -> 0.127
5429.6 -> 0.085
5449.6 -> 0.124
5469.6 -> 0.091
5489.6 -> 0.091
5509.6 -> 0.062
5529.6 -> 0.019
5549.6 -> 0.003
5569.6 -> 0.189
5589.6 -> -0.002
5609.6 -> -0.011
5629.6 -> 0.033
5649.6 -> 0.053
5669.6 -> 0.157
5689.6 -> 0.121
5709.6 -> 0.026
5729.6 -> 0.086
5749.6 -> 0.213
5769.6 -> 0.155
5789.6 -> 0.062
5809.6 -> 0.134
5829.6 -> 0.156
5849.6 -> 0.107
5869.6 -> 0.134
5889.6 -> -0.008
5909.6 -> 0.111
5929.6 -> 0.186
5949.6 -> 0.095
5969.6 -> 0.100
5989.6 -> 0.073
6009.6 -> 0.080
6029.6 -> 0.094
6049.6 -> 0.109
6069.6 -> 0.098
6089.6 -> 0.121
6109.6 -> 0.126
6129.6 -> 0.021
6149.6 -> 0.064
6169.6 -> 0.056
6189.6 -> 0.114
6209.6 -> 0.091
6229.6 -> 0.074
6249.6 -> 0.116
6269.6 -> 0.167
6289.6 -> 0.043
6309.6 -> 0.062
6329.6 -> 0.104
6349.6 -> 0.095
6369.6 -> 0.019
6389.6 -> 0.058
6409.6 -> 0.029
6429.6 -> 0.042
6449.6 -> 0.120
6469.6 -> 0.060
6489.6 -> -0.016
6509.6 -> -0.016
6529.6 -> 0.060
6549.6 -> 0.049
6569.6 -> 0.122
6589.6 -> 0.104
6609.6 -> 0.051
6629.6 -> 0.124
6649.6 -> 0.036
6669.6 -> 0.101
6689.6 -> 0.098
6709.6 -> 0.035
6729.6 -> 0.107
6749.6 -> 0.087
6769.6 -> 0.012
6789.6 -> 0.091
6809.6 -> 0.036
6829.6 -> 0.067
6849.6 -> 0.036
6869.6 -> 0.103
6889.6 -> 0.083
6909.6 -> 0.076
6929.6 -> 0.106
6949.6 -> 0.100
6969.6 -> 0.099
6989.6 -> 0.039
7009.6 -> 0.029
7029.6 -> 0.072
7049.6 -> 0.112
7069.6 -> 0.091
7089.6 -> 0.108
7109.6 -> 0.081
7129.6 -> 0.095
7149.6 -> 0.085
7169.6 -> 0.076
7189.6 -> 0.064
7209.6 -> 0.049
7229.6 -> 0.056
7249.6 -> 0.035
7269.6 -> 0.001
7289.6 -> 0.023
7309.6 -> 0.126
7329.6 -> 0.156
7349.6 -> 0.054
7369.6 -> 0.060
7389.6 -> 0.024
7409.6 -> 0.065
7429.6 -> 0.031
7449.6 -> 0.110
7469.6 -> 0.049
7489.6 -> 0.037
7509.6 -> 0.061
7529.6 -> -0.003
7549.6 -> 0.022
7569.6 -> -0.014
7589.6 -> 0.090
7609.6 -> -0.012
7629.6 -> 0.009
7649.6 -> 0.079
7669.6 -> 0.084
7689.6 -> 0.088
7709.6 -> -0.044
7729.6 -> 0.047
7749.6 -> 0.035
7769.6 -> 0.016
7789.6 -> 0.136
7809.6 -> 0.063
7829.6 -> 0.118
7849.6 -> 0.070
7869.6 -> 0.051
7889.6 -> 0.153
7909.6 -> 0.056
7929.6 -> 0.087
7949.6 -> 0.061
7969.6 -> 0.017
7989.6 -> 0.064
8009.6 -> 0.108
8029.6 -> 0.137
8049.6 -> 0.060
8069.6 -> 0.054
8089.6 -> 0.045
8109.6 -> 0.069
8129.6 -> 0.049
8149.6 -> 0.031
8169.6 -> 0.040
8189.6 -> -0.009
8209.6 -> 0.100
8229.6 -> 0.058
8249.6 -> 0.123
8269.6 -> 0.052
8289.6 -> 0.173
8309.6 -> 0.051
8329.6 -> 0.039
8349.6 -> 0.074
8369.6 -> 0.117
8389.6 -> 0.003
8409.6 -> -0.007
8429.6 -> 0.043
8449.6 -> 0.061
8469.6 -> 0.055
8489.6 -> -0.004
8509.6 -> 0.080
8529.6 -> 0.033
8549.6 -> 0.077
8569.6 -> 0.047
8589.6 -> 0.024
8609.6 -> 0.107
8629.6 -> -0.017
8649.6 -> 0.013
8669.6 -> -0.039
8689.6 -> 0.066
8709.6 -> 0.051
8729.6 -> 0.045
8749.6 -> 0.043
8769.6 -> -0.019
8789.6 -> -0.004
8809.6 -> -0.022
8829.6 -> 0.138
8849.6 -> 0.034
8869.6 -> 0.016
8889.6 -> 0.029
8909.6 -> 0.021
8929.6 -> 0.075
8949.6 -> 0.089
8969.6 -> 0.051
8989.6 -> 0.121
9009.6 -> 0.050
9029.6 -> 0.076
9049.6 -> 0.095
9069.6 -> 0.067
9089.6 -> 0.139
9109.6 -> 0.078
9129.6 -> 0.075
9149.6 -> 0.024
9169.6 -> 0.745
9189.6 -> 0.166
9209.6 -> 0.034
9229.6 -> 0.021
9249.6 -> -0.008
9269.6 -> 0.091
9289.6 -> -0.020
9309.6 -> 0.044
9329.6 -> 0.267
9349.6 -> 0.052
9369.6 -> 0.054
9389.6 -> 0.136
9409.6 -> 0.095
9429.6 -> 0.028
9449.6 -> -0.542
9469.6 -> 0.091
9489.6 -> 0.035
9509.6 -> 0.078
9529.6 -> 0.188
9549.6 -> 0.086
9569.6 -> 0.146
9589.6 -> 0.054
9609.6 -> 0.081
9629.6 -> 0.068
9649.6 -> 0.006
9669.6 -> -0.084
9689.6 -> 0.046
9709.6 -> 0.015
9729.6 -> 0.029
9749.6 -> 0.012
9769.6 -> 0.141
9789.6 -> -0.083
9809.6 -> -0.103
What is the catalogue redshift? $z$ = 1.46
